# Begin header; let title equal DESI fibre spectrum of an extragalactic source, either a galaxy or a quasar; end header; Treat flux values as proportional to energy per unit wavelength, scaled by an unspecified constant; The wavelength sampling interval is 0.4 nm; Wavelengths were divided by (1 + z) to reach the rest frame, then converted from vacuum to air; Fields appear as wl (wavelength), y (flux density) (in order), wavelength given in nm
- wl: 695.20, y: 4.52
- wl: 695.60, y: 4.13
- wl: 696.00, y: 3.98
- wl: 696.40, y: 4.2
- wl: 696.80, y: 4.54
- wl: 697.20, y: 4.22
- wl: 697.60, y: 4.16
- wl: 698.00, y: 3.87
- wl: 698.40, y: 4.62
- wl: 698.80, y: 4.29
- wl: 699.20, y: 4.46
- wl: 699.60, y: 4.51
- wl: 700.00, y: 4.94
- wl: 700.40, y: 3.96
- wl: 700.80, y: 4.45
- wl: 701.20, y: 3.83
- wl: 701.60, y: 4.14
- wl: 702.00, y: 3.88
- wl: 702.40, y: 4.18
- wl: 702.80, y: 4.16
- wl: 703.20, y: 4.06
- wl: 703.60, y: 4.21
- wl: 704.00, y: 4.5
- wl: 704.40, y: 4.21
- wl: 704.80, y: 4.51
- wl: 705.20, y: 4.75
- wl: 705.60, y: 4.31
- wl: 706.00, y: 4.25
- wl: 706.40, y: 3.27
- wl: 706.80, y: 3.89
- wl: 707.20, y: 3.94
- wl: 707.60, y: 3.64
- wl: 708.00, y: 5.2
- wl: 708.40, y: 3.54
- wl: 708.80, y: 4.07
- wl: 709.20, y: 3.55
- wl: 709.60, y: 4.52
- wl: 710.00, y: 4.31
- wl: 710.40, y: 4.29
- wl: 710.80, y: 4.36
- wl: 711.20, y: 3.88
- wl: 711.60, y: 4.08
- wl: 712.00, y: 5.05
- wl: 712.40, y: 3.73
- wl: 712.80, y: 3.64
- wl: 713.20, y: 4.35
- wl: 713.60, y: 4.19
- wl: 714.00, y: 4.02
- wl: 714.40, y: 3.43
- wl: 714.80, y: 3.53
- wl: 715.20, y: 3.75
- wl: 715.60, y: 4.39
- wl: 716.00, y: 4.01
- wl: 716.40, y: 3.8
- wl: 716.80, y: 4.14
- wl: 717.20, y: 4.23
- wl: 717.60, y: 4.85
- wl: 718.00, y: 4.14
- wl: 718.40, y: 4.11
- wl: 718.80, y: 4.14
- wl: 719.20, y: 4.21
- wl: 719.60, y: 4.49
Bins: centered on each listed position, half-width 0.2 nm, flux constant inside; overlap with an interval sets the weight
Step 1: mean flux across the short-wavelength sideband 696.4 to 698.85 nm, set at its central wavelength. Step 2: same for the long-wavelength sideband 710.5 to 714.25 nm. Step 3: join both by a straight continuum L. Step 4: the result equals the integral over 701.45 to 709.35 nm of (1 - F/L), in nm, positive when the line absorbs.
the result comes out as 0.16 nm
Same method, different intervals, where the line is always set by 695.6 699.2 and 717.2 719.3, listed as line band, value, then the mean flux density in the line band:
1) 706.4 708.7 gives 0.155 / 3.98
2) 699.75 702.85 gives 0.037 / 4.2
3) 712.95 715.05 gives 0.189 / 3.89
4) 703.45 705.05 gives -0.044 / 4.37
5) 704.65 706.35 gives -0.036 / 4.35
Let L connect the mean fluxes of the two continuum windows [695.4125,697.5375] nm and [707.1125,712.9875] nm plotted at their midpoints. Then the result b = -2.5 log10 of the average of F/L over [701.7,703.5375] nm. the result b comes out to 0.02 mag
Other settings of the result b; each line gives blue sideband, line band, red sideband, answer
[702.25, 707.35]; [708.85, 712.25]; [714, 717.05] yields -0.06 mag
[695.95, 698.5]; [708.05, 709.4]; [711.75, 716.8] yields 0.05 mag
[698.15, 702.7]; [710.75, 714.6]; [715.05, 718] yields 0.04 mag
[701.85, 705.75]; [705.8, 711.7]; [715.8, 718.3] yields 0.05 mag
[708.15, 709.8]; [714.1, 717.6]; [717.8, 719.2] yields 0.03 mag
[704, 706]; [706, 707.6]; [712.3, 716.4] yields 0.15 mag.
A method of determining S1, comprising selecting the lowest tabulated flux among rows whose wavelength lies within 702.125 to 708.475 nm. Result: 3.27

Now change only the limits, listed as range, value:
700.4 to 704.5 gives 3.83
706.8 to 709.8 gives 3.54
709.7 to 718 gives 3.43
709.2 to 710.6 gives 3.55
